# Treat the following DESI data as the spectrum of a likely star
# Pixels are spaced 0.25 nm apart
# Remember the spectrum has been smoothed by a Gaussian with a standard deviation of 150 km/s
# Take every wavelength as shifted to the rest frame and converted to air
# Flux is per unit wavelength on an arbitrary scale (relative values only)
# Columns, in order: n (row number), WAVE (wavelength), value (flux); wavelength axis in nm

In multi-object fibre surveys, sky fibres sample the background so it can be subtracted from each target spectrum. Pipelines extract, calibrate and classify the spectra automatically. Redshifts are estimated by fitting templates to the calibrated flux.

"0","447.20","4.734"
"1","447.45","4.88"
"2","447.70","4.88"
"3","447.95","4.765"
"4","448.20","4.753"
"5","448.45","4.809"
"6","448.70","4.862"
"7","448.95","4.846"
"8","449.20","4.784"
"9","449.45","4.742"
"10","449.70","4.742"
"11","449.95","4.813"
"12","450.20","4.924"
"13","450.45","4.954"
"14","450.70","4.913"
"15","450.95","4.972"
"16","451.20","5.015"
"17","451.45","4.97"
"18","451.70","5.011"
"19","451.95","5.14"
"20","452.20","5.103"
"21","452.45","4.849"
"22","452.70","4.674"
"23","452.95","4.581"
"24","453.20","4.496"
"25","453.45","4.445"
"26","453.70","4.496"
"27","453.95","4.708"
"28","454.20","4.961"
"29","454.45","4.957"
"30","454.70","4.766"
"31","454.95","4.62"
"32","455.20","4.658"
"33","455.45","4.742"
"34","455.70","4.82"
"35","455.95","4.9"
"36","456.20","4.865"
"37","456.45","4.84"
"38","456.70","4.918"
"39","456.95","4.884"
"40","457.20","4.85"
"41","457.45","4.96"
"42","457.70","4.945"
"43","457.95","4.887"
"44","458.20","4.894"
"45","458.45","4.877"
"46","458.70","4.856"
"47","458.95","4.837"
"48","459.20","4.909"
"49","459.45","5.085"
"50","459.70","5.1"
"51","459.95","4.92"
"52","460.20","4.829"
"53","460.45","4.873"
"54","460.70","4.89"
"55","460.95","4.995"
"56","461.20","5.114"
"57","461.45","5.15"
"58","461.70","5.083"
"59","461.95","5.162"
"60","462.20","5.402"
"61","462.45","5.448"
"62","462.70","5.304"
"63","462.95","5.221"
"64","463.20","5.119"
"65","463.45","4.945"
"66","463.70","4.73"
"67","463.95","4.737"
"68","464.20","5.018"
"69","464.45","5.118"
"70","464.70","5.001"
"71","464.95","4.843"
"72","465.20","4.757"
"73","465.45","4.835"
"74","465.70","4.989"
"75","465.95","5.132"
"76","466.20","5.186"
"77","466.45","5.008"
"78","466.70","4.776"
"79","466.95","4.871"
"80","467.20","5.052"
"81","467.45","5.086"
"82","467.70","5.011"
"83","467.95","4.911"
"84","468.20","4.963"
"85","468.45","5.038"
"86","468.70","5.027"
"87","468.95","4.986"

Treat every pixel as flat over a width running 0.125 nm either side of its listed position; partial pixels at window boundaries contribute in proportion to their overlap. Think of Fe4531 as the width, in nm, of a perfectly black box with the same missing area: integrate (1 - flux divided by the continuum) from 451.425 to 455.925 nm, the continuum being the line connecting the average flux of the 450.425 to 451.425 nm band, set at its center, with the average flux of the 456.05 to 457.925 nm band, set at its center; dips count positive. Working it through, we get 0.14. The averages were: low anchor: 4.97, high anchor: 4.89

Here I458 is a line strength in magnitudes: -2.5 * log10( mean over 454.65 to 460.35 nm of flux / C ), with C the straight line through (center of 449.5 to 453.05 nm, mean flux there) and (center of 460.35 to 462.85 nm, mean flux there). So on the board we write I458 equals 0.04 mag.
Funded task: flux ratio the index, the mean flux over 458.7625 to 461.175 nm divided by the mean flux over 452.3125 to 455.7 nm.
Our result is 1.1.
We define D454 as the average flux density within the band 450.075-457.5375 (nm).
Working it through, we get 4.83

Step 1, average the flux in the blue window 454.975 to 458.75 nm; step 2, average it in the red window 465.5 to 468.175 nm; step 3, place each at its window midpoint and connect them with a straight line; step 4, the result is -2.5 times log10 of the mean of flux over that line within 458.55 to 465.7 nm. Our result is -0.02 mag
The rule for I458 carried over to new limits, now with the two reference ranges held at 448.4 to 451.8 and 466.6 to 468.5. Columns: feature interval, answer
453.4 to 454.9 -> 0.039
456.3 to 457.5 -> 0.006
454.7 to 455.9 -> 0.040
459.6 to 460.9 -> 0.001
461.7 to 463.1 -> -0.073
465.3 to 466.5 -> -0.015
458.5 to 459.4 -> 0.008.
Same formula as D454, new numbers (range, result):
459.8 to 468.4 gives 5.01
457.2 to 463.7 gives 5.02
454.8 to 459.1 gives 4.84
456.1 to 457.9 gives 4.89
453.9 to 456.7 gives 4.81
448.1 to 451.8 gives 4.87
